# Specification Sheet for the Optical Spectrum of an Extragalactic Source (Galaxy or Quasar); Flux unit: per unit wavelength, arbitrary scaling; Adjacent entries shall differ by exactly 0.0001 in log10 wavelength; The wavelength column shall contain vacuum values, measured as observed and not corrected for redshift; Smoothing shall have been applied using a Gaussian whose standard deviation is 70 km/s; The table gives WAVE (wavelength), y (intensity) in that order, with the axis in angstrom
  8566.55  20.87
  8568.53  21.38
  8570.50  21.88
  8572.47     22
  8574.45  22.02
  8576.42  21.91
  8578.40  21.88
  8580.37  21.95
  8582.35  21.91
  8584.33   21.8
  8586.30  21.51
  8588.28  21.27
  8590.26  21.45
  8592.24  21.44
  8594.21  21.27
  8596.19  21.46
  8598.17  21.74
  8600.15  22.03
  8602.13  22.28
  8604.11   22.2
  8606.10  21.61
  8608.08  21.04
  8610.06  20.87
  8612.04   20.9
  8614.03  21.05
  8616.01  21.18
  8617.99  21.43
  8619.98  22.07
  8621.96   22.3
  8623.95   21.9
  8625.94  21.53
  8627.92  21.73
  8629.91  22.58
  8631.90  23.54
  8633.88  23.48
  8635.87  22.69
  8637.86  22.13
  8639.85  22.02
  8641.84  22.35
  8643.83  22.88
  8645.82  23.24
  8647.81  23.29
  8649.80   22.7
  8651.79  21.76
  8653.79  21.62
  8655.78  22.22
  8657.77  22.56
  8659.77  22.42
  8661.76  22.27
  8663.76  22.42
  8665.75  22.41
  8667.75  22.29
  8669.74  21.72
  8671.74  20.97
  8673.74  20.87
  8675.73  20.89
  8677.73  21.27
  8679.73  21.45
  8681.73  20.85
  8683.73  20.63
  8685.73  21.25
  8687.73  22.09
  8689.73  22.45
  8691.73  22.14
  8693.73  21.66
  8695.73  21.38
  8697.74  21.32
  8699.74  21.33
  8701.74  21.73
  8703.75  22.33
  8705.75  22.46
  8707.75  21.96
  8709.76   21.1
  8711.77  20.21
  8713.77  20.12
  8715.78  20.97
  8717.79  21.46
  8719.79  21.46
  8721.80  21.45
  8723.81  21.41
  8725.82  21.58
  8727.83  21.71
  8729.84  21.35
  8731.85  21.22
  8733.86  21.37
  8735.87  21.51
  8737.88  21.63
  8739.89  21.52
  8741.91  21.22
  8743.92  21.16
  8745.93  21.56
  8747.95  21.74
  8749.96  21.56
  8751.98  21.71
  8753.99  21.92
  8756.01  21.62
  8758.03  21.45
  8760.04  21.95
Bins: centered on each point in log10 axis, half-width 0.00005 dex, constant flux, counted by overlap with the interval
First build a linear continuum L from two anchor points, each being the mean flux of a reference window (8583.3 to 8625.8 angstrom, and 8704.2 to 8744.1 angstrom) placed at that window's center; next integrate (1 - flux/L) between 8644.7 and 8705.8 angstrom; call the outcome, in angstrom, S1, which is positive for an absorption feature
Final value -1.2 angstrom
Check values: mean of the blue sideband 21.6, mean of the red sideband 21.4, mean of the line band 21.9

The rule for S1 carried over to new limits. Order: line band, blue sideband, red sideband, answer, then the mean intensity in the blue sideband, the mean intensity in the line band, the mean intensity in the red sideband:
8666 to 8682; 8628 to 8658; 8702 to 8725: 0.50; 22.6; 21.4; 21.4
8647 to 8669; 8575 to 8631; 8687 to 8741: -0.77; 21.7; 22.3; 21.5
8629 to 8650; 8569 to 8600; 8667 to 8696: -1.21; 21.7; 22.8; 21.5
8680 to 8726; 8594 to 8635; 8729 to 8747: 0.15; 21.8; 21.4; 21.4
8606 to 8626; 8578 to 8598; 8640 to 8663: 0.50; 21.6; 21.4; 22.5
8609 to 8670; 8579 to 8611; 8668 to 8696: -1.87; 21.6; 22.2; 21.4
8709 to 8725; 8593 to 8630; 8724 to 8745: 0.32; 21.6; 21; 21.4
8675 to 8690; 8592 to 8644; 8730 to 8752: 0.25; 21.9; 21.3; 21.5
